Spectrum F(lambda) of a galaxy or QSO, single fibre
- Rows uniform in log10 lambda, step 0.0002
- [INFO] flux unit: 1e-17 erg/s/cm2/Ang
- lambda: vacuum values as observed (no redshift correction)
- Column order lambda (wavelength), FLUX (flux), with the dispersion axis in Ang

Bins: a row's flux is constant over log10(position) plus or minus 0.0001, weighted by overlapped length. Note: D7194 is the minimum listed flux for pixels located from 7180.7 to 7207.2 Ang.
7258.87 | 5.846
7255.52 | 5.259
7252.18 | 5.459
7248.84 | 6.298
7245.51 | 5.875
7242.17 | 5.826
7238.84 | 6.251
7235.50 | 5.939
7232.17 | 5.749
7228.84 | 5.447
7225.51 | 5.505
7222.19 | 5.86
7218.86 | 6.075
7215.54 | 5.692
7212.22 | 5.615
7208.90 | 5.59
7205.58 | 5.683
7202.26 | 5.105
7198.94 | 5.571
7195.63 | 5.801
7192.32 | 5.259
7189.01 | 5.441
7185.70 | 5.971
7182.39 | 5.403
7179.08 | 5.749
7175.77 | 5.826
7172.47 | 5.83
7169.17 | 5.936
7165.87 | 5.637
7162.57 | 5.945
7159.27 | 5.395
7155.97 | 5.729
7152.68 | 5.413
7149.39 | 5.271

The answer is 5.105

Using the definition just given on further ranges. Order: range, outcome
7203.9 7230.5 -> 5.447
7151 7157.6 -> 5.413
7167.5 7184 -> 5.403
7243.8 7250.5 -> 5.875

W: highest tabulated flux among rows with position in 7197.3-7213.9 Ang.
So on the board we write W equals 5.683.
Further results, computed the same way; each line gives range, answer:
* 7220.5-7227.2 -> 5.86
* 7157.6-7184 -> 5.945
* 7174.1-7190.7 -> 5.971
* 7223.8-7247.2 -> 6.251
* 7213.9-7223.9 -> 6.075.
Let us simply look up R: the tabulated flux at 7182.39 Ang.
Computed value 5.403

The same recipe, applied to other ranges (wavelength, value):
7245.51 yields 5.875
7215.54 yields 5.692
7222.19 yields 5.86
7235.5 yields 5.939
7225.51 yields 5.505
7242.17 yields 5.826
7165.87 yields 5.637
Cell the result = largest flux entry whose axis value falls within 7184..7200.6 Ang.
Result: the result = 5.971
